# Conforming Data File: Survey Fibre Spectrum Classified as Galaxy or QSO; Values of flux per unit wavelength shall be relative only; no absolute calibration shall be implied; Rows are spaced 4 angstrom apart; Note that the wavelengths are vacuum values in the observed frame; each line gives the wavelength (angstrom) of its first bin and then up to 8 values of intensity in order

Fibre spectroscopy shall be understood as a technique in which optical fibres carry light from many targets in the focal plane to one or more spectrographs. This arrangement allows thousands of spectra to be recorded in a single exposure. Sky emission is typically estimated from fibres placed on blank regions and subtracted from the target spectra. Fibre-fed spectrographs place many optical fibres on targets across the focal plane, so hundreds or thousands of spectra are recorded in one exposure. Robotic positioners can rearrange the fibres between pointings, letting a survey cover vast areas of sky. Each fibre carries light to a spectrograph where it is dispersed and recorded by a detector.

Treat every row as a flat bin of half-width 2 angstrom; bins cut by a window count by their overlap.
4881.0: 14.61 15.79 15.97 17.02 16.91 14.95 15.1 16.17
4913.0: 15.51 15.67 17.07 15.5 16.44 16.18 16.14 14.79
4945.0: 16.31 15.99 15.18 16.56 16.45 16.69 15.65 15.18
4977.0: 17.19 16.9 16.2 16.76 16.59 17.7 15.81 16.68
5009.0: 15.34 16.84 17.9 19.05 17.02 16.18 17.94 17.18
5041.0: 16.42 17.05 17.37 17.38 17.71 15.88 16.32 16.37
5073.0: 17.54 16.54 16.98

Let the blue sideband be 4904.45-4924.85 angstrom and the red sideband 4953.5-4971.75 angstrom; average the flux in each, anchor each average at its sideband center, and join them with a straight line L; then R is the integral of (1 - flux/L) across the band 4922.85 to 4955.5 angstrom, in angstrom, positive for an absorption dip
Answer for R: 0.47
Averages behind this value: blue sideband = 15.9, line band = 15.8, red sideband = 16.2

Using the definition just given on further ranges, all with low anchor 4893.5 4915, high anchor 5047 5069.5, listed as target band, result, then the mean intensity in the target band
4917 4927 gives -0.1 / 16.2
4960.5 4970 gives 0.0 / 16.3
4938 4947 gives 0.3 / 15.6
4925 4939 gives -0.1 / 16.1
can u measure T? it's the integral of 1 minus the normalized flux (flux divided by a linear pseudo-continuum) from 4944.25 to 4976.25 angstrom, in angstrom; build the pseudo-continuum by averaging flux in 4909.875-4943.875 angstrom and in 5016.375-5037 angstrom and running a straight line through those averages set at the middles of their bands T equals 0.8 angstrom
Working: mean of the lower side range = 15.9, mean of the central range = 16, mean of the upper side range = 17.6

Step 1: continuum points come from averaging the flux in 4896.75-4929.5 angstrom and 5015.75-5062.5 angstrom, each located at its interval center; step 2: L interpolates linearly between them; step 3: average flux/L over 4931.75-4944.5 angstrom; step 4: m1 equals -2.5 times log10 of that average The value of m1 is 0.03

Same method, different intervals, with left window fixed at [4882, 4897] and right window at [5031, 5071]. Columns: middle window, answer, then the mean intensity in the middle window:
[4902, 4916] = 0.05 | 15.6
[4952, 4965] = 0.02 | 16.2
